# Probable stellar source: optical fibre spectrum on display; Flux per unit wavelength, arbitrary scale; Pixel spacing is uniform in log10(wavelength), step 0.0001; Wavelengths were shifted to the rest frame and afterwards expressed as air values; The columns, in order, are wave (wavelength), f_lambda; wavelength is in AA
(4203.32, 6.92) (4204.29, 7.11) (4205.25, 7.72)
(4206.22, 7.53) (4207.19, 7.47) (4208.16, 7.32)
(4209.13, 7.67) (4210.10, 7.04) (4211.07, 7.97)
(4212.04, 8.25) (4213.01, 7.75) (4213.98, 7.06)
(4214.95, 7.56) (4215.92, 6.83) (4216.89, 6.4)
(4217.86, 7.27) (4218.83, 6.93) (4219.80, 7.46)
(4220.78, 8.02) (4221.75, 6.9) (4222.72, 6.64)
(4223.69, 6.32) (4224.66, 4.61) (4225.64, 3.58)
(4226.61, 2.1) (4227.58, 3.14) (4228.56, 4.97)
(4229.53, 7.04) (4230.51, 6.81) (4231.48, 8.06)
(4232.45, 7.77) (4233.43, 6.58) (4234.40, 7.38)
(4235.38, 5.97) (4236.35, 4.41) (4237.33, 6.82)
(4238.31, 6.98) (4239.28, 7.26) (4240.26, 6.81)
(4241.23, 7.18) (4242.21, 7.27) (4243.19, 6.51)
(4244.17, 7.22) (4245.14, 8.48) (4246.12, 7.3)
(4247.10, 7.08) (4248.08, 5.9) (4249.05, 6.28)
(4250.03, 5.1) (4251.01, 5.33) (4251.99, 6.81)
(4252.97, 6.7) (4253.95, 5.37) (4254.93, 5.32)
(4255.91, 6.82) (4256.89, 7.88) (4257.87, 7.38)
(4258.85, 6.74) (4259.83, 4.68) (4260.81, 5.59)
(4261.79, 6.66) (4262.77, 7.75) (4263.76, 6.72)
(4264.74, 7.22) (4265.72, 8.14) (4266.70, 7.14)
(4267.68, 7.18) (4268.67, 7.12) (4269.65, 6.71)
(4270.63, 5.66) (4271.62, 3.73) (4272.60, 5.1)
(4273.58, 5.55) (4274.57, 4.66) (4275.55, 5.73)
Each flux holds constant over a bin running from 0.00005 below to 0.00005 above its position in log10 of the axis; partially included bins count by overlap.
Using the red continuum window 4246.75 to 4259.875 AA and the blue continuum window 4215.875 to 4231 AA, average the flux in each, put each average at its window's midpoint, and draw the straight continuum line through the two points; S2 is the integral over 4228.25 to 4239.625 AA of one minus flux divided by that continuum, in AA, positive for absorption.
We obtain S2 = -1.2 AA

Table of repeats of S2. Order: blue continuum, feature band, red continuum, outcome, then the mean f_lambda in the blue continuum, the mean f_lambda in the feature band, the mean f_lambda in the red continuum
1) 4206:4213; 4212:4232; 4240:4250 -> 2.9 AA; 7.61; 6.33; 6.92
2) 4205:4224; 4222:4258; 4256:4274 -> 3.1 AA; 7.31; 6.3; 6.51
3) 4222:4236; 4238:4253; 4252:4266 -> -1.3 AA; 5.79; 6.76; 6.62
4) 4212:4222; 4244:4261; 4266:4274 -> 0.1 AA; 7.28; 6.45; 6.09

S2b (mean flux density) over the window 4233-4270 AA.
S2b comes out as 6.68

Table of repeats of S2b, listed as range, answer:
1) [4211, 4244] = 6.53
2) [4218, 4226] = 6.39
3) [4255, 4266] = 6.79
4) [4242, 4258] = 6.6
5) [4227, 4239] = 6.31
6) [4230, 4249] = 6.92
